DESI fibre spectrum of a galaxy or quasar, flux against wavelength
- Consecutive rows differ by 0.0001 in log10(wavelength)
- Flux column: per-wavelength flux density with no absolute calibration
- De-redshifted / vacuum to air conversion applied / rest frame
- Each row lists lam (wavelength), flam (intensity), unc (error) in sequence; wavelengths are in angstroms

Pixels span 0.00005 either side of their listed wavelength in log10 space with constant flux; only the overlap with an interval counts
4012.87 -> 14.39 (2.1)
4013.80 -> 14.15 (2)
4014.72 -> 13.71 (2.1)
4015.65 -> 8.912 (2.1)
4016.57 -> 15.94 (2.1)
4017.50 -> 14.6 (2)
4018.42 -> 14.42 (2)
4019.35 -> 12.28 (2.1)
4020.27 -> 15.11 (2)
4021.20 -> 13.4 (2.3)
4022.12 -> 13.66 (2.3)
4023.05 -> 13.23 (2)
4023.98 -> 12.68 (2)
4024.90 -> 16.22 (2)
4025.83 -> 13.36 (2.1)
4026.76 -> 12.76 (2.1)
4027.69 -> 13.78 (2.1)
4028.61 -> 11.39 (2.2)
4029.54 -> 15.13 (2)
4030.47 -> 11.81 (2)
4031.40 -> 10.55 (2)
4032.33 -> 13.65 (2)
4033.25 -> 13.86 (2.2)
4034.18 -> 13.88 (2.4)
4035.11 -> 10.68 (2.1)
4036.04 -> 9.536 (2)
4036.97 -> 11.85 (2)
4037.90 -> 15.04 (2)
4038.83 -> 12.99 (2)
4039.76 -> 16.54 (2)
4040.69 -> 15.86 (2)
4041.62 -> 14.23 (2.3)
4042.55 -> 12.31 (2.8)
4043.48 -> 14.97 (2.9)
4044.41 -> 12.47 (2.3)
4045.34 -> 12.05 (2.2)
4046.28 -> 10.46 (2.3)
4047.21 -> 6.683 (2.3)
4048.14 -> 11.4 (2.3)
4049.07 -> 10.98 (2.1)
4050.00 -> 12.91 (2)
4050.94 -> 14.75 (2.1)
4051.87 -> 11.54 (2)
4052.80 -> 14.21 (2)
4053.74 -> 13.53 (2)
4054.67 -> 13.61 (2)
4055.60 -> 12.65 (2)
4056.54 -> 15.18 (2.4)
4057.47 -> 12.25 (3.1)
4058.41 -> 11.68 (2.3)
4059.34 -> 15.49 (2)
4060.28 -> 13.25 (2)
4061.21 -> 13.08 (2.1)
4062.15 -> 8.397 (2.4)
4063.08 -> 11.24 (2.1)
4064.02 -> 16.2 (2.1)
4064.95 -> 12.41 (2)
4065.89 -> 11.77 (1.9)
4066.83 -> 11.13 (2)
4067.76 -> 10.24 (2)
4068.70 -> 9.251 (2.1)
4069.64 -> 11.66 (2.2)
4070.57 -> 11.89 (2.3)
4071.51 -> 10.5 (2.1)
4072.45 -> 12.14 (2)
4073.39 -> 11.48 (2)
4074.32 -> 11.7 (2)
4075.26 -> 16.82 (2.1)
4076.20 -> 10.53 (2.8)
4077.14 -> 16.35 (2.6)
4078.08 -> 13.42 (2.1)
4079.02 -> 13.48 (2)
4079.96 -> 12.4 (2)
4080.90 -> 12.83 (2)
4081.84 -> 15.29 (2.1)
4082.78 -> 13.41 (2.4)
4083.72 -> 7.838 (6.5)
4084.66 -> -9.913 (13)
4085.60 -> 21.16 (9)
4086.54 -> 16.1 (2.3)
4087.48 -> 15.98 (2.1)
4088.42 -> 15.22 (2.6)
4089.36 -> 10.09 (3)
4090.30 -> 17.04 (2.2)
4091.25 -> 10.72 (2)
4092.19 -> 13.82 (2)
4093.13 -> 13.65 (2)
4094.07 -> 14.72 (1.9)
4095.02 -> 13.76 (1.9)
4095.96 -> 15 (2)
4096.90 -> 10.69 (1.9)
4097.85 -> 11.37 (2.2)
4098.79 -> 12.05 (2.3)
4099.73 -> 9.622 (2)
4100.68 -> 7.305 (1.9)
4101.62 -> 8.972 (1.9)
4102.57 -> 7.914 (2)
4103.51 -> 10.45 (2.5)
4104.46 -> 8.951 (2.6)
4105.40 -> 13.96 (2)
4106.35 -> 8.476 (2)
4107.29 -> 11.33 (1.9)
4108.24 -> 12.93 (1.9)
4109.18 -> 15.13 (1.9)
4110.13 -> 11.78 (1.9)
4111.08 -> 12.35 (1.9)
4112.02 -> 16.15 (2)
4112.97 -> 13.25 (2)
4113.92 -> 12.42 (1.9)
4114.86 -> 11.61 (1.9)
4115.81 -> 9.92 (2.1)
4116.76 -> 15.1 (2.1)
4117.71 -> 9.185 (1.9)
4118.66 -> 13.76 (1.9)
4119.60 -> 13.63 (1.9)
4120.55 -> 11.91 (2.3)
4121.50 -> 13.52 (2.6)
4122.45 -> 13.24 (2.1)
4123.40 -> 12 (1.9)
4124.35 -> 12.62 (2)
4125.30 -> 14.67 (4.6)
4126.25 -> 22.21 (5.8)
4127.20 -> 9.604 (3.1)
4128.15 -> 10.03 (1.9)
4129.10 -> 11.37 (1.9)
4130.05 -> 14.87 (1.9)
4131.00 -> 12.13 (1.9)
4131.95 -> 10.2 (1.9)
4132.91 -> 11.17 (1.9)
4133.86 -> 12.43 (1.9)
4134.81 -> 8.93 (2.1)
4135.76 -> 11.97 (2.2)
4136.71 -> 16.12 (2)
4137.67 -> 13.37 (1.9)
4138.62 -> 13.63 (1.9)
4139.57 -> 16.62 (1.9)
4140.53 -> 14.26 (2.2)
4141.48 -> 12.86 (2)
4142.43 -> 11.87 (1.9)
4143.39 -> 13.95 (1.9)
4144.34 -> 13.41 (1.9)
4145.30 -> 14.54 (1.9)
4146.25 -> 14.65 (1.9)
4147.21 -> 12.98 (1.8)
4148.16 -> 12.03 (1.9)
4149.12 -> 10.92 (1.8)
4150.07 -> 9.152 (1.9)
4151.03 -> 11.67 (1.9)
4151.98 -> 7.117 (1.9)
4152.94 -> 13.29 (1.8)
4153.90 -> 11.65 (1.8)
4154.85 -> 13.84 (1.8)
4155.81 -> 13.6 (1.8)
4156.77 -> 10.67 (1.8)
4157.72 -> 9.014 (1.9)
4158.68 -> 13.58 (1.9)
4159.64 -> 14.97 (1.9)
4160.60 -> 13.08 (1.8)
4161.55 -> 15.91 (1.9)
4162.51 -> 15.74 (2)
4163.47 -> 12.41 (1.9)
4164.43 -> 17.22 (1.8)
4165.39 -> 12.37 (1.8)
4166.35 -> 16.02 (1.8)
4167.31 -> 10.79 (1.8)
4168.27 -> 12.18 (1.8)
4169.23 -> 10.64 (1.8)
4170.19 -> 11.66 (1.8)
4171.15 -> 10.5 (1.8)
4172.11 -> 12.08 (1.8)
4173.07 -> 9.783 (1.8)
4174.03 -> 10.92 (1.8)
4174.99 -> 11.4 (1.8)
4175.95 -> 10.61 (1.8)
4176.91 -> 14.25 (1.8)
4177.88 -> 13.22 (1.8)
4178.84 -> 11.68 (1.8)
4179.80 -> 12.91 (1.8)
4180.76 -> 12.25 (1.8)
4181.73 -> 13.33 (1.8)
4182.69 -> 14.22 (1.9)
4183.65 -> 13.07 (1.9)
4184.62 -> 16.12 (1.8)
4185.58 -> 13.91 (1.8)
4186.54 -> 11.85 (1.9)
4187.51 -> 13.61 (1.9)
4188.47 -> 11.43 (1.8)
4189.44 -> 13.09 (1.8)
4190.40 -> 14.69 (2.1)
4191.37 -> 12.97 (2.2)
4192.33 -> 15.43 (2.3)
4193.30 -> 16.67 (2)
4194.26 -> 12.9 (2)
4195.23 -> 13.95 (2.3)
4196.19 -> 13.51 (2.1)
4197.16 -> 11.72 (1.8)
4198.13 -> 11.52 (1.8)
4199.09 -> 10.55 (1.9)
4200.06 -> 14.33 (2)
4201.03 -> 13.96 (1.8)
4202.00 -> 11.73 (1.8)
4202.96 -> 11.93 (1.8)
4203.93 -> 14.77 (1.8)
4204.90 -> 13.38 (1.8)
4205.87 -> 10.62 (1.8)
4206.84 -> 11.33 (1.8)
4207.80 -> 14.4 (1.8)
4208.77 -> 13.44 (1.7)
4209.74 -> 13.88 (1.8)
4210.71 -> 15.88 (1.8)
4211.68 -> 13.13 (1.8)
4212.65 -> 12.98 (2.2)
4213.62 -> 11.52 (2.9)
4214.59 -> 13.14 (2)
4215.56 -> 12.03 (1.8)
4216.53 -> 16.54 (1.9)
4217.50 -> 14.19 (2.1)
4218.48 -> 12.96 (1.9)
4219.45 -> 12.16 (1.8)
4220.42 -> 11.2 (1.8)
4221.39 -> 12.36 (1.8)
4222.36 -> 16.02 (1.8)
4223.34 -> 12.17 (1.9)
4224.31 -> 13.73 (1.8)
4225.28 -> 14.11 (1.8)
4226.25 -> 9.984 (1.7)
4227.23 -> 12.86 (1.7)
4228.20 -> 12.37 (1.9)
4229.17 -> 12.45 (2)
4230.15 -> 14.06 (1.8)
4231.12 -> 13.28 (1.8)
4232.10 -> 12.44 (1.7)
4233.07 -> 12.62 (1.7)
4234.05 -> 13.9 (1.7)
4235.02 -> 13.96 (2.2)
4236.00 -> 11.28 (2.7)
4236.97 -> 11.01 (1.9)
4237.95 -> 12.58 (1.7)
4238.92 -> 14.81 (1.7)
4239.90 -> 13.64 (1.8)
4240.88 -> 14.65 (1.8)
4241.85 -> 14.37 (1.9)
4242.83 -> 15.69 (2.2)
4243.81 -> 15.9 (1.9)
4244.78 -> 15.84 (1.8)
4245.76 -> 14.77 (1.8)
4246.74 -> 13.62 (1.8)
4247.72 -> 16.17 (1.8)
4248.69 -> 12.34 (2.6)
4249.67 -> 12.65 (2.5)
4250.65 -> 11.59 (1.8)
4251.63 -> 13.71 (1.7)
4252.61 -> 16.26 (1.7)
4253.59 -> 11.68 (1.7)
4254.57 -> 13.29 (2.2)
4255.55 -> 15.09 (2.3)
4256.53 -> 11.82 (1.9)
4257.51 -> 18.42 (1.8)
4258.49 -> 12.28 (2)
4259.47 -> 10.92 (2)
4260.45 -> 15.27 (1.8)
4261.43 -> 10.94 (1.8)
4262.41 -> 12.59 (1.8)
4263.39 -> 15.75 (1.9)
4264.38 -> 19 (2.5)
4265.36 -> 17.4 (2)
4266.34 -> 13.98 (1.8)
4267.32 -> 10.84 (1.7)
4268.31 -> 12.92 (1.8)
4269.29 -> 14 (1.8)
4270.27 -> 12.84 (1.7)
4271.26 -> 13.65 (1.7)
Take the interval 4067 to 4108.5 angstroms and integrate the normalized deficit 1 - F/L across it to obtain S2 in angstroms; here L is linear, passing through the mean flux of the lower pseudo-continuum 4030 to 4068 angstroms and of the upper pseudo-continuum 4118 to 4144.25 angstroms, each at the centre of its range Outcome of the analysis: 3.1 angstroms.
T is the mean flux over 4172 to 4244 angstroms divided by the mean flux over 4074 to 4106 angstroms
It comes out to 1.08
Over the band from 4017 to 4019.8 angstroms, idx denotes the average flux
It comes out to 13.8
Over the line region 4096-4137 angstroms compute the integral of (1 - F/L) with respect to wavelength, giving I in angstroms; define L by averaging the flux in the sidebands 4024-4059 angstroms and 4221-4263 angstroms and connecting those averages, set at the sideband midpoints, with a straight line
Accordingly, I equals 3.4 angstroms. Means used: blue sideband 12.9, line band 12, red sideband 13.5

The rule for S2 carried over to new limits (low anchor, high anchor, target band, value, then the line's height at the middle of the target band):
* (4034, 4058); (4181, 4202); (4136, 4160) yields 0.8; 13.2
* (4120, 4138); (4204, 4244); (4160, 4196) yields -0.3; 13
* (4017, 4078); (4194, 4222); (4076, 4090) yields 0.5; 12.8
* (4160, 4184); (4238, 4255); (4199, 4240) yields 1.8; 13.6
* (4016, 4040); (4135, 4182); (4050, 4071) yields 1.0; 13.2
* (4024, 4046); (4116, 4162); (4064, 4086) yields 2.2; 13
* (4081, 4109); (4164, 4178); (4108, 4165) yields -4.4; 12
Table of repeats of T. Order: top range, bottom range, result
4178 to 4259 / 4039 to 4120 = 1.09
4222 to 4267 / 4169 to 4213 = 1.07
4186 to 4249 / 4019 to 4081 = 1.05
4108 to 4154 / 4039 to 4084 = 1.01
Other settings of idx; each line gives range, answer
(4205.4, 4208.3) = 12.2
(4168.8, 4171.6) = 10.9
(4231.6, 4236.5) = 12.8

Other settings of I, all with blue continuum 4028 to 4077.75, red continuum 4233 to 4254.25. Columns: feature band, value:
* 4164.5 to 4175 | 1.1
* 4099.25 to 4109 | 2.1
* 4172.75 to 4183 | 0.9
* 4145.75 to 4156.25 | 1.0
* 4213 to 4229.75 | 0.9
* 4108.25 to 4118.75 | 0.2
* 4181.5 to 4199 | -0.1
